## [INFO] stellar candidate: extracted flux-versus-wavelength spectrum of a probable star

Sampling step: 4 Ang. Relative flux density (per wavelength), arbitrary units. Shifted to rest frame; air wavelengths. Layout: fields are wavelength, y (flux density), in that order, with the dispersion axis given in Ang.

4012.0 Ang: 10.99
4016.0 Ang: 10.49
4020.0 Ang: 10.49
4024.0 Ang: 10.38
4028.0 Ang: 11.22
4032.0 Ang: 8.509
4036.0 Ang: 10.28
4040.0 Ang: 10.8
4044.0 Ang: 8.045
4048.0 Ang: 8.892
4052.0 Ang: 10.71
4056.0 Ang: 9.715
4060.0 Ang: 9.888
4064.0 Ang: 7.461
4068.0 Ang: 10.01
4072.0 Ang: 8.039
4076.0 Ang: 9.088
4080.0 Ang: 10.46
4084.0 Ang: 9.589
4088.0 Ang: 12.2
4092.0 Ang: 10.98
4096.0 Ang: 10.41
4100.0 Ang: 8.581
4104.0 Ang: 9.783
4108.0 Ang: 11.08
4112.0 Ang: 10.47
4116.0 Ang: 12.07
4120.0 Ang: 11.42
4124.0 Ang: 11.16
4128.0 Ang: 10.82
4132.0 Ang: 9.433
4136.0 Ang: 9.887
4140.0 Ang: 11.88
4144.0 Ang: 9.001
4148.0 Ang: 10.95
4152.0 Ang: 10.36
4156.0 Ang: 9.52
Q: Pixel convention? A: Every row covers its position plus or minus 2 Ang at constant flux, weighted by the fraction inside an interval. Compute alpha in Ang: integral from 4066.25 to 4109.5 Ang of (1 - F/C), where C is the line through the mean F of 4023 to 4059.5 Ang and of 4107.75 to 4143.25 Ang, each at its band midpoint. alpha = 1.6 Ang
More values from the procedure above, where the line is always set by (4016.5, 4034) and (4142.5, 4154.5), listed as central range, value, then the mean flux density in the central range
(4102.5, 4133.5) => -2.1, 10.8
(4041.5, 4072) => 2.9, 9.19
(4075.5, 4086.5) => 0.3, 9.91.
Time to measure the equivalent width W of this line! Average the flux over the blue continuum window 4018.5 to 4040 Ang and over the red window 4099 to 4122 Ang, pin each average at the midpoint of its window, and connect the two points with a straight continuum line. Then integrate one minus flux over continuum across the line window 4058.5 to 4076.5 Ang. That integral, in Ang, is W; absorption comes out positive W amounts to 2.7 Ang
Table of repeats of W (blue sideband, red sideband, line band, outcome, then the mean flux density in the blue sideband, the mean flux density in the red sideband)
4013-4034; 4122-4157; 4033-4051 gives 1.32 Ang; 10.3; 10.4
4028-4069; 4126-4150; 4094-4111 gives 0.02 Ang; 9.5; 10.3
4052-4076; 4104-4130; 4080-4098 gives -1.25 Ang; 9.17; 11.1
